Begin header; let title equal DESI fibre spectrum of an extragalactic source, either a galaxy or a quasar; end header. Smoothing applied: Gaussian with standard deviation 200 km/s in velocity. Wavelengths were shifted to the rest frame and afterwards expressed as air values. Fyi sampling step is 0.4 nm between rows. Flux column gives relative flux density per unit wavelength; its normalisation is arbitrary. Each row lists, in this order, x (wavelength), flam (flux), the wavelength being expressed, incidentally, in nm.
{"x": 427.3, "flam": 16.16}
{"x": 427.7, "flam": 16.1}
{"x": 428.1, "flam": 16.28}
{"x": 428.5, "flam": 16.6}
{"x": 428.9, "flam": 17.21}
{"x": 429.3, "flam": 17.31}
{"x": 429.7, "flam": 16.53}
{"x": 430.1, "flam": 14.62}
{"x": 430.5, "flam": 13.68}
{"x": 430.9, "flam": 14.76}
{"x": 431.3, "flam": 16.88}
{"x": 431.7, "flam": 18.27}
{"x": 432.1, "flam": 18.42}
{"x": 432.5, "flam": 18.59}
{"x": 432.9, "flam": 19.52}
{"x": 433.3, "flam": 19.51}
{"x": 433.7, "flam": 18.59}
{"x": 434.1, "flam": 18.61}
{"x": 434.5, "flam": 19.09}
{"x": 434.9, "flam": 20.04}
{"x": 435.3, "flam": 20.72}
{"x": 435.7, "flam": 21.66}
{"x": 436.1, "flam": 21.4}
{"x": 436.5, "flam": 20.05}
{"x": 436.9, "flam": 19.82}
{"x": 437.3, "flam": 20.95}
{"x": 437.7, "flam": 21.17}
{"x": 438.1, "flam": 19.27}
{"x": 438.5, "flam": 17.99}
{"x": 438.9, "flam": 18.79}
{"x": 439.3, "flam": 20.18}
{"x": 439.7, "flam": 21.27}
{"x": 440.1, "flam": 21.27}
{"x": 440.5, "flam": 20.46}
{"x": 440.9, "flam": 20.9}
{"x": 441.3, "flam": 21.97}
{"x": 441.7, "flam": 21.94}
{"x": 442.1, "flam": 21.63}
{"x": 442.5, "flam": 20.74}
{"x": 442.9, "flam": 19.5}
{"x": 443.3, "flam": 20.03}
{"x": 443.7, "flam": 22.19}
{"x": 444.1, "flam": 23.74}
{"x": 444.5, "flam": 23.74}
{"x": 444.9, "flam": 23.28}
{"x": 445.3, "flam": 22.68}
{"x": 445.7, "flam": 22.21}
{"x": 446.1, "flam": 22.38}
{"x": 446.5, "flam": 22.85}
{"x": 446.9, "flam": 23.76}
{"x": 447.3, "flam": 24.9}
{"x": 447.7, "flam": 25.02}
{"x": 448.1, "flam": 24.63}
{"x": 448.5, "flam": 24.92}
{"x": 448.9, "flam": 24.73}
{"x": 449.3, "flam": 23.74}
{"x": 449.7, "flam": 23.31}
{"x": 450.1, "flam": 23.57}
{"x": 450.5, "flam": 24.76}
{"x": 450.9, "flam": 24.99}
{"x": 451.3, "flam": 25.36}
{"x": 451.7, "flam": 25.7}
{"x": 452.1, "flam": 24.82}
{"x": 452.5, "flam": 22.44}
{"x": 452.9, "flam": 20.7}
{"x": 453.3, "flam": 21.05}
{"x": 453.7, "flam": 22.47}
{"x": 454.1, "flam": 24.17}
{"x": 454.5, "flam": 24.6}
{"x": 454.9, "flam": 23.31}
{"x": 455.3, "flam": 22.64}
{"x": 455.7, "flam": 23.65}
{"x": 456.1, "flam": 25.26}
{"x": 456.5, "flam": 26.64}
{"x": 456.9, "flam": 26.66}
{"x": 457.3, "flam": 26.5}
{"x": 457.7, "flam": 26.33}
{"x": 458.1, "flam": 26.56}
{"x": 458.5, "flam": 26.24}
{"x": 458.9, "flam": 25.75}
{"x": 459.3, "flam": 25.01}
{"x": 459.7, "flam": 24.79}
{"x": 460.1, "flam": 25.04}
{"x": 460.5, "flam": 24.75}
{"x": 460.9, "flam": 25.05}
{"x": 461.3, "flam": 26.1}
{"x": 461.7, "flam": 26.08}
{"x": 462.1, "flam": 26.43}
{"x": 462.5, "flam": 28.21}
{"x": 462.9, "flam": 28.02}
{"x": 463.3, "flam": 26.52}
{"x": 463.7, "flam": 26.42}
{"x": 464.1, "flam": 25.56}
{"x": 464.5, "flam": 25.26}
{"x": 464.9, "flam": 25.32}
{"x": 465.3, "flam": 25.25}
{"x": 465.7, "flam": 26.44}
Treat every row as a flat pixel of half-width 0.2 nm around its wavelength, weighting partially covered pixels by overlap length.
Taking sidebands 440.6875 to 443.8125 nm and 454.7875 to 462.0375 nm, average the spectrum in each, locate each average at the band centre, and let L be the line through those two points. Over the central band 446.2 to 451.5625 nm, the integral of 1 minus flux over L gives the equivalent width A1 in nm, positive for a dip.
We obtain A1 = -0.35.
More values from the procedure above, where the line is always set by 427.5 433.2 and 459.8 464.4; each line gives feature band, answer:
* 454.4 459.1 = -0.149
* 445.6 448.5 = -0.278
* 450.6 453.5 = -0.056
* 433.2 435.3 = -0.156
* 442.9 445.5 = -0.184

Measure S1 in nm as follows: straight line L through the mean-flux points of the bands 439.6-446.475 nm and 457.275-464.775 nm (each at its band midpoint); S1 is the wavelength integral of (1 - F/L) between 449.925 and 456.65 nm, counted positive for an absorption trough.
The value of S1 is 0.09 nm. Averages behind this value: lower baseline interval 21.8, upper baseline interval 26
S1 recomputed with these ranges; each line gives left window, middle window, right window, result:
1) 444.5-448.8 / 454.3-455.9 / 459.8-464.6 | 0.093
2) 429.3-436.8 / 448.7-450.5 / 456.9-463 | -0.066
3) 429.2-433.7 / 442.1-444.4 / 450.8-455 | -0.076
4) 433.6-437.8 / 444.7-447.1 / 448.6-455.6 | -0.053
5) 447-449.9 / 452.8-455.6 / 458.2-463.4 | 0.262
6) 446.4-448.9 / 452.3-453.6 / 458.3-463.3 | 0.186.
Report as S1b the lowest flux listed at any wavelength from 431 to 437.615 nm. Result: 16.88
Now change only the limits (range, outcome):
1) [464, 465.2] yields 25.26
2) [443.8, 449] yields 22.21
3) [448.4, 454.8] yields 20.7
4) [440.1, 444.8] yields 19.5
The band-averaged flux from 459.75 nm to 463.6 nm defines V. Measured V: 26.2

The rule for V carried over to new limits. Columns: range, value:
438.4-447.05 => 21.6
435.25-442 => 20.6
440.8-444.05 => 21.2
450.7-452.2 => 25.2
